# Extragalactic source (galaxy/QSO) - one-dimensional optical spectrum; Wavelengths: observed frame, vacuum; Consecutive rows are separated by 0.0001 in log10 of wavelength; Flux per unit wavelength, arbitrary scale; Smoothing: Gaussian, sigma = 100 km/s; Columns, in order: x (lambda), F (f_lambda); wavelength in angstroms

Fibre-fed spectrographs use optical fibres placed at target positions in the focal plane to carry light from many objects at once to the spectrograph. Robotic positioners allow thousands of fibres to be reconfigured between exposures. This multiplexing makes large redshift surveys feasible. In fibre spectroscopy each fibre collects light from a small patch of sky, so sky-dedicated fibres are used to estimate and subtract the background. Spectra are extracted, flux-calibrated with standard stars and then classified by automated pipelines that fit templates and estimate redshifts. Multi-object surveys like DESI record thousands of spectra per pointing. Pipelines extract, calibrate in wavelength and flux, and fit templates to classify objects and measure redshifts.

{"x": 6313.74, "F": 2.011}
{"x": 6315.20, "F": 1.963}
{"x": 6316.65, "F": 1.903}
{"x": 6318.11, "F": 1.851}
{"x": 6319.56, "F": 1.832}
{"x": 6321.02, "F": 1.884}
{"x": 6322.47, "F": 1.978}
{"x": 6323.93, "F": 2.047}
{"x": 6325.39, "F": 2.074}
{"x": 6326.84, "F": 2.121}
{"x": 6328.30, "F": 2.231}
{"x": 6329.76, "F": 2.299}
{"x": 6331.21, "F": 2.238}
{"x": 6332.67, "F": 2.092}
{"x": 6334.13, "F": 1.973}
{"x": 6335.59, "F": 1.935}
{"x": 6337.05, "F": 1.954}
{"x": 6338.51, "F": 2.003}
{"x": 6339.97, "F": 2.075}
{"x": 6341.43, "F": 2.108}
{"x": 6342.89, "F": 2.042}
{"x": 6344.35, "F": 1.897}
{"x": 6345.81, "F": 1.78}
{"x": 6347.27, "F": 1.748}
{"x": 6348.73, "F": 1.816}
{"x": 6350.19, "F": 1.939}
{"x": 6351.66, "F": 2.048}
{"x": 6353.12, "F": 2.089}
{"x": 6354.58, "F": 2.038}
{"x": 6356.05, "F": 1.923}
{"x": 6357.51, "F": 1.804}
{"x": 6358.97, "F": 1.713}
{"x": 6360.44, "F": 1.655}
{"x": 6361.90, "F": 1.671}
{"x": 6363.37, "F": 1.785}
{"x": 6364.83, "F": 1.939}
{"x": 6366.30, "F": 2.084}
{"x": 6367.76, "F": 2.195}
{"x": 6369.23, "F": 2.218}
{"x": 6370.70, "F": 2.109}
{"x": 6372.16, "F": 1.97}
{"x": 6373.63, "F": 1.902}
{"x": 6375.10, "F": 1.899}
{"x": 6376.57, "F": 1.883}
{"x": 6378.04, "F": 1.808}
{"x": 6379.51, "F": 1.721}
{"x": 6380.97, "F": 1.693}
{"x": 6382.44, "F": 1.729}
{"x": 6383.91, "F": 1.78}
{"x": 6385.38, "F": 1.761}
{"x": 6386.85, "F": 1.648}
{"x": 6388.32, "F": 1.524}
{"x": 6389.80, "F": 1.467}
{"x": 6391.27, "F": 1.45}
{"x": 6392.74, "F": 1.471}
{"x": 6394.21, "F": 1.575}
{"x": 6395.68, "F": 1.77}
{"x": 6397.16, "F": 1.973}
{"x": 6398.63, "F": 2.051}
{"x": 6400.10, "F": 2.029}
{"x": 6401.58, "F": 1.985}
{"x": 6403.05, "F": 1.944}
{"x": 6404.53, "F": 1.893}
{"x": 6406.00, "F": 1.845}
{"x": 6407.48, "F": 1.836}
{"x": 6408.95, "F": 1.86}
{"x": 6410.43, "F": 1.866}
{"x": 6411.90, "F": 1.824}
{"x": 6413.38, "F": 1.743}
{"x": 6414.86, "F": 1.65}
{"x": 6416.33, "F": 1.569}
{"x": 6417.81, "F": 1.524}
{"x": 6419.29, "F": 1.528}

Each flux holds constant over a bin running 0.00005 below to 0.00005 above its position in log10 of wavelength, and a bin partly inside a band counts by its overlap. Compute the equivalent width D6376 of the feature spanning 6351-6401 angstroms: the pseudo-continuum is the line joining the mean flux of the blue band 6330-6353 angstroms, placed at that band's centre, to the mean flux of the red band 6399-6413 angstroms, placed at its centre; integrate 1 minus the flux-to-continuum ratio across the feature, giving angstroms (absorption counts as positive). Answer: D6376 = 2.7 angstroms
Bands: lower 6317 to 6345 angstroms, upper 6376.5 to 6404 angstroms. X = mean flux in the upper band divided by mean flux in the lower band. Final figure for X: 0.86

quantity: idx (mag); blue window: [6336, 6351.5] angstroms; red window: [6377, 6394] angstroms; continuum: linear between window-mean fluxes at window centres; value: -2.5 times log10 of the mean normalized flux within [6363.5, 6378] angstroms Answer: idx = -0.15 mag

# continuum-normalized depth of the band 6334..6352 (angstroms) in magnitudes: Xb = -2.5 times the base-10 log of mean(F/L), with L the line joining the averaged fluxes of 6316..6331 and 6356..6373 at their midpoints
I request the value 0.020 mag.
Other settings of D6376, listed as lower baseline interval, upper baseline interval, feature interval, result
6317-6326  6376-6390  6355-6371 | -1.2 angstroms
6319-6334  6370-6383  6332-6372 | 0.3 angstroms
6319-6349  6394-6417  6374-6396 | 2.5 angstroms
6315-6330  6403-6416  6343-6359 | 0.3 angstroms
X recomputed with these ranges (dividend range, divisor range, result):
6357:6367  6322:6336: 0.86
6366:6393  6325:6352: 0.90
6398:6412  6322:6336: 0.91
